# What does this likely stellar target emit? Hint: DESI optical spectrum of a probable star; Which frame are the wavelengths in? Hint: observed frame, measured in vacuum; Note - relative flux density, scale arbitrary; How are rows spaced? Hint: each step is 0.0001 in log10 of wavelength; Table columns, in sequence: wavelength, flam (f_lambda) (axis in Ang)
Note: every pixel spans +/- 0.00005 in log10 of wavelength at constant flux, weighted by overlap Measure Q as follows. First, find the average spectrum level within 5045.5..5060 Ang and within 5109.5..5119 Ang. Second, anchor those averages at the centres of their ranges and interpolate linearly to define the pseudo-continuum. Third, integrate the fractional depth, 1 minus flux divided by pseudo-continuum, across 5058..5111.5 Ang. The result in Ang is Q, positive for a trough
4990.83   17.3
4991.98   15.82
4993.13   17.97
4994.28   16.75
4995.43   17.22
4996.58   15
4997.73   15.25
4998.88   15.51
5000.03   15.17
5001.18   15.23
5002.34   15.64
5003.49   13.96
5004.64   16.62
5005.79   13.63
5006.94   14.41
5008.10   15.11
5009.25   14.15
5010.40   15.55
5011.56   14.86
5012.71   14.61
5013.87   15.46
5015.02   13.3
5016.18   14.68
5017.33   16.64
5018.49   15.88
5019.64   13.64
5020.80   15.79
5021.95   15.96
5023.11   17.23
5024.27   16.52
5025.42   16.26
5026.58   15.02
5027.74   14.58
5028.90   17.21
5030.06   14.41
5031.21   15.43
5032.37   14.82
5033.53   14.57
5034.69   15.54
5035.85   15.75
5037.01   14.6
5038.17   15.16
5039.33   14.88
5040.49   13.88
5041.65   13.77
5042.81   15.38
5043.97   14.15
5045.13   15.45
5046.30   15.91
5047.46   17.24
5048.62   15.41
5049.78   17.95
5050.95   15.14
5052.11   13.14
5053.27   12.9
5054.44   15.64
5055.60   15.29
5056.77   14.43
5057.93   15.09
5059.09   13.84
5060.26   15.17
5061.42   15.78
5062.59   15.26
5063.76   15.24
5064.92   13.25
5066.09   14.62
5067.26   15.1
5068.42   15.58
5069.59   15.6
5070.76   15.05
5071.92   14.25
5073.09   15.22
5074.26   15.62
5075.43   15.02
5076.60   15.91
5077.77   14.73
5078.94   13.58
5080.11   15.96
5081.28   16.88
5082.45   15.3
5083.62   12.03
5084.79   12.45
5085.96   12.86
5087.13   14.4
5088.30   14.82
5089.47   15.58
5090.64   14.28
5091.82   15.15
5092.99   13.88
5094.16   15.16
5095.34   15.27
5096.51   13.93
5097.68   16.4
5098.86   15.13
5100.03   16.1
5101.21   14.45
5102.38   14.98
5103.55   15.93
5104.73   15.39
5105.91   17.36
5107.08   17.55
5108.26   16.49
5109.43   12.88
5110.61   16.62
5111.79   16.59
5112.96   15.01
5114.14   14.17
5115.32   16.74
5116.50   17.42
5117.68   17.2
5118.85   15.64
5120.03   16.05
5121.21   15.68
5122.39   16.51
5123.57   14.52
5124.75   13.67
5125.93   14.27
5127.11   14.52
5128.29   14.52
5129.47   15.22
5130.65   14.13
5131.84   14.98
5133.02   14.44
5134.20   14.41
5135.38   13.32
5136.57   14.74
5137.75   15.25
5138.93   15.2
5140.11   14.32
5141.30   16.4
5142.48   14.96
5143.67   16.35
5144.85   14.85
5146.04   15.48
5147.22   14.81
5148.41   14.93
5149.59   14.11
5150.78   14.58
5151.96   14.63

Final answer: 1.97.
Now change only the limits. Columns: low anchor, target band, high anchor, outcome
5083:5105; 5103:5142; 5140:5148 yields -0.9 Ang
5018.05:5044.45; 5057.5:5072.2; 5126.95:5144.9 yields 0.2 Ang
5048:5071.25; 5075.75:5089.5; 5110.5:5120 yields 0.8 Ang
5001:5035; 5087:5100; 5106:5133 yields 0.4 Ang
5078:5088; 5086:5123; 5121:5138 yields -2.9 Ang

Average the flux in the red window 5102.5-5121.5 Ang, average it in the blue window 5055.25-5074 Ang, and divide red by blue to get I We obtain 1.07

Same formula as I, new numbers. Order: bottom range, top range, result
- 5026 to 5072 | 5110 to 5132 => 1.03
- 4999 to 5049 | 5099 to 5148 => 1.01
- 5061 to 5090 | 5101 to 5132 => 1.05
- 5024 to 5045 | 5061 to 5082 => 1.00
